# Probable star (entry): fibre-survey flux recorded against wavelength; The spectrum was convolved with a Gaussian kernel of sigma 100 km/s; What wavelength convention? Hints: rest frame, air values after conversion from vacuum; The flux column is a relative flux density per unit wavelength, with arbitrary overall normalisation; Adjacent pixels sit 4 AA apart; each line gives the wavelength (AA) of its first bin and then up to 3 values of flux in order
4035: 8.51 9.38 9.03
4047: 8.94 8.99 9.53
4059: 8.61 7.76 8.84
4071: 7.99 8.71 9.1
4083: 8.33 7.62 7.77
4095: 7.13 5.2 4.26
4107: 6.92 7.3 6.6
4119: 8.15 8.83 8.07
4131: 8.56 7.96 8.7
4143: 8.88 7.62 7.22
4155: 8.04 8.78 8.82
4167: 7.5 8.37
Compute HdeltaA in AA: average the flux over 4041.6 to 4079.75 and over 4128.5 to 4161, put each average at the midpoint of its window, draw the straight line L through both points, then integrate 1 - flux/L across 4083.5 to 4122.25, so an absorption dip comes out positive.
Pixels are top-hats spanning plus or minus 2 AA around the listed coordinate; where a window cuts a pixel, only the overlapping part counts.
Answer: 7.2 AA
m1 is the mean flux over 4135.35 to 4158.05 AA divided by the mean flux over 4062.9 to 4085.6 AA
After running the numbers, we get 1.0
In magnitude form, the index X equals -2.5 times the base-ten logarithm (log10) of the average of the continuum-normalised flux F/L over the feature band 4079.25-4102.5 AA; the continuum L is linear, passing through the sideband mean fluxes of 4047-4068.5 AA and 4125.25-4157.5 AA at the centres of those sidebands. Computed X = 0.19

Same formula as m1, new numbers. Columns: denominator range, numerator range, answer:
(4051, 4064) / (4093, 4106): 0.64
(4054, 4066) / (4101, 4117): 0.73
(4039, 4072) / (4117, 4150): 0.95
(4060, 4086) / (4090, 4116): 0.76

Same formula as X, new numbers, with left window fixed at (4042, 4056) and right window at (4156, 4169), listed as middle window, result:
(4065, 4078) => 0.05 mag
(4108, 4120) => 0.19 mag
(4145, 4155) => 0.12 mag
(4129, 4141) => 0.02 mag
